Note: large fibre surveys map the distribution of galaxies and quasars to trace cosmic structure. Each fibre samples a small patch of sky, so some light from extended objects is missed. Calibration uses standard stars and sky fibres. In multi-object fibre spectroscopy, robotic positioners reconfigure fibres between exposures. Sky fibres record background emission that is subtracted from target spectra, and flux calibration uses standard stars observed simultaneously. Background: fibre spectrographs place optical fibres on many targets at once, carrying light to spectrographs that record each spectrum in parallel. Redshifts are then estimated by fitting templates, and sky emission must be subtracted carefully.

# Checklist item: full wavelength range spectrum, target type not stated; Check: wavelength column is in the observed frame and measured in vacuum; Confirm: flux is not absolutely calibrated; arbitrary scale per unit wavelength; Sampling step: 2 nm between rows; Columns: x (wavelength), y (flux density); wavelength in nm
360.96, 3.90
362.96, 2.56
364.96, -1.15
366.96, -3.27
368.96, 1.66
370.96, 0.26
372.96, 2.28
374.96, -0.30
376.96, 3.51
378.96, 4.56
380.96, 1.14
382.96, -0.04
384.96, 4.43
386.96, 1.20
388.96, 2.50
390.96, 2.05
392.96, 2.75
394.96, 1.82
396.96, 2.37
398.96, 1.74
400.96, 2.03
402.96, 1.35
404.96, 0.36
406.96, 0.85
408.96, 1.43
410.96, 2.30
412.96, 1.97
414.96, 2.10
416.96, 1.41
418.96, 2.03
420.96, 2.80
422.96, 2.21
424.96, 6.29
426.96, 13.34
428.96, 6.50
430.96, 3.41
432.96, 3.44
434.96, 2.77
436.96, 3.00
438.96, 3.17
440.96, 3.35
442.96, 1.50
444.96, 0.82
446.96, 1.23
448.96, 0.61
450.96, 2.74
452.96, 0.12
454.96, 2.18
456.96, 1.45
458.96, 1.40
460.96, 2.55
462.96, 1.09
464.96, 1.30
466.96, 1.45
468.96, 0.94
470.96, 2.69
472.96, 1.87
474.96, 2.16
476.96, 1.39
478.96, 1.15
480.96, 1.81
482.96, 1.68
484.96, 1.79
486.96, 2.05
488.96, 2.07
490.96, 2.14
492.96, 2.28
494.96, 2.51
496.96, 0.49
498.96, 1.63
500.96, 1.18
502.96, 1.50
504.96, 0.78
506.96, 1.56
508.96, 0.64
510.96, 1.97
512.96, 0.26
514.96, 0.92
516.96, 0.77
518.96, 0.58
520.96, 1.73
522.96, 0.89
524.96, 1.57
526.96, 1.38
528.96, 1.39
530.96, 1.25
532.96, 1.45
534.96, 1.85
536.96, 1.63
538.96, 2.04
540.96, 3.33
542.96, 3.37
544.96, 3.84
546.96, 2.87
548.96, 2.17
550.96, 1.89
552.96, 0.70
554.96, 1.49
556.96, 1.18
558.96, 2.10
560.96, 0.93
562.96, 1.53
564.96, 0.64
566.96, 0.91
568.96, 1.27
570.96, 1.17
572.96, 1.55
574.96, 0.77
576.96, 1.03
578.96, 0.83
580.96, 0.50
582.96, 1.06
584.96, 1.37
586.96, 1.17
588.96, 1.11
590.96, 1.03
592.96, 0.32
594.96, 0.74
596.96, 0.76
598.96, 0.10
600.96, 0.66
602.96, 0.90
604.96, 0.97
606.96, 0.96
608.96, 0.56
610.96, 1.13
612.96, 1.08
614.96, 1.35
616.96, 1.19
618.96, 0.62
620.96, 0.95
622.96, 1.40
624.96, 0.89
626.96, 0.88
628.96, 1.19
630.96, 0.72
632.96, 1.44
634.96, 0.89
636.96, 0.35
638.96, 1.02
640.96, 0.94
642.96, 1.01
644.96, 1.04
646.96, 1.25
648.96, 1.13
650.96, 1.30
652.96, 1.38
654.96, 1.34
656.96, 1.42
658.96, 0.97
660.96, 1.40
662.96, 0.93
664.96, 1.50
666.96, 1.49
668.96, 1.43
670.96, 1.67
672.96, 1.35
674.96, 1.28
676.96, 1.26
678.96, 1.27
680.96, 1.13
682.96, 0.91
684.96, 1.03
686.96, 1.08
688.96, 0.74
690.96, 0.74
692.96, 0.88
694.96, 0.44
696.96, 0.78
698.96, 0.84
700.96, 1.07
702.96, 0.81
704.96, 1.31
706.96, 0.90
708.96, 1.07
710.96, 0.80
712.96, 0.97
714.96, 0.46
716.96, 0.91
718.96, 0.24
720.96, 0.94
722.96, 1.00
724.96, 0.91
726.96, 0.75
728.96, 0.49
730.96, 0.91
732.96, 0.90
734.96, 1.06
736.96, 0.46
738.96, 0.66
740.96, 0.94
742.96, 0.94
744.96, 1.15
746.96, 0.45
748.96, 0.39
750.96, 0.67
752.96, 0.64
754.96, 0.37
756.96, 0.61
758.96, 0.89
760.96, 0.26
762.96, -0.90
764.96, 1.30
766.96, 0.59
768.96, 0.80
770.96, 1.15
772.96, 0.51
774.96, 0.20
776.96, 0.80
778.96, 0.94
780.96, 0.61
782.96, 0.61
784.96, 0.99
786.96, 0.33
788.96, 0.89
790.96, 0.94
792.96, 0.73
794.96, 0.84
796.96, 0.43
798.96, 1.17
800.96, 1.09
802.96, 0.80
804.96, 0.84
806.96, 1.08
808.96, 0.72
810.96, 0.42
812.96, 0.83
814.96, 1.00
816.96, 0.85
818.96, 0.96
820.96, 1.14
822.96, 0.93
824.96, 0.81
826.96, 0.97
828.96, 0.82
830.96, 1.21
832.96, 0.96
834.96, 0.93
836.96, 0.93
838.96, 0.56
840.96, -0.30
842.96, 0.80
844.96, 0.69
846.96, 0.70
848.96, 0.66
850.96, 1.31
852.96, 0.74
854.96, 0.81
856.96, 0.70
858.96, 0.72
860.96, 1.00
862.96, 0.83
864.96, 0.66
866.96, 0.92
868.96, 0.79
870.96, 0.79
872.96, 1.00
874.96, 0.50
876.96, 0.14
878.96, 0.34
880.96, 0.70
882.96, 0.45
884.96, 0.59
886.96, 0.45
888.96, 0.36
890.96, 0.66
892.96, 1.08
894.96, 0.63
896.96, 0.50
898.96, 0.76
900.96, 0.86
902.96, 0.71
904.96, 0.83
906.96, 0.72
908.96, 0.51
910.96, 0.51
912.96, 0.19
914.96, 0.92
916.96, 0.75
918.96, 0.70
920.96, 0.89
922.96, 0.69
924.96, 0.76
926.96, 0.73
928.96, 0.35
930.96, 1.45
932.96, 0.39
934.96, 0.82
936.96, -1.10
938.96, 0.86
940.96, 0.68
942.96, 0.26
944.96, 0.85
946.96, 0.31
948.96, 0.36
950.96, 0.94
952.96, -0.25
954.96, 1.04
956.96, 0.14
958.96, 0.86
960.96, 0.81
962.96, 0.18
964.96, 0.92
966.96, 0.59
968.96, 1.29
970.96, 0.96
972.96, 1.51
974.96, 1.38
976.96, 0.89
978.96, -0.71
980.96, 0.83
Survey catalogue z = 2.509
